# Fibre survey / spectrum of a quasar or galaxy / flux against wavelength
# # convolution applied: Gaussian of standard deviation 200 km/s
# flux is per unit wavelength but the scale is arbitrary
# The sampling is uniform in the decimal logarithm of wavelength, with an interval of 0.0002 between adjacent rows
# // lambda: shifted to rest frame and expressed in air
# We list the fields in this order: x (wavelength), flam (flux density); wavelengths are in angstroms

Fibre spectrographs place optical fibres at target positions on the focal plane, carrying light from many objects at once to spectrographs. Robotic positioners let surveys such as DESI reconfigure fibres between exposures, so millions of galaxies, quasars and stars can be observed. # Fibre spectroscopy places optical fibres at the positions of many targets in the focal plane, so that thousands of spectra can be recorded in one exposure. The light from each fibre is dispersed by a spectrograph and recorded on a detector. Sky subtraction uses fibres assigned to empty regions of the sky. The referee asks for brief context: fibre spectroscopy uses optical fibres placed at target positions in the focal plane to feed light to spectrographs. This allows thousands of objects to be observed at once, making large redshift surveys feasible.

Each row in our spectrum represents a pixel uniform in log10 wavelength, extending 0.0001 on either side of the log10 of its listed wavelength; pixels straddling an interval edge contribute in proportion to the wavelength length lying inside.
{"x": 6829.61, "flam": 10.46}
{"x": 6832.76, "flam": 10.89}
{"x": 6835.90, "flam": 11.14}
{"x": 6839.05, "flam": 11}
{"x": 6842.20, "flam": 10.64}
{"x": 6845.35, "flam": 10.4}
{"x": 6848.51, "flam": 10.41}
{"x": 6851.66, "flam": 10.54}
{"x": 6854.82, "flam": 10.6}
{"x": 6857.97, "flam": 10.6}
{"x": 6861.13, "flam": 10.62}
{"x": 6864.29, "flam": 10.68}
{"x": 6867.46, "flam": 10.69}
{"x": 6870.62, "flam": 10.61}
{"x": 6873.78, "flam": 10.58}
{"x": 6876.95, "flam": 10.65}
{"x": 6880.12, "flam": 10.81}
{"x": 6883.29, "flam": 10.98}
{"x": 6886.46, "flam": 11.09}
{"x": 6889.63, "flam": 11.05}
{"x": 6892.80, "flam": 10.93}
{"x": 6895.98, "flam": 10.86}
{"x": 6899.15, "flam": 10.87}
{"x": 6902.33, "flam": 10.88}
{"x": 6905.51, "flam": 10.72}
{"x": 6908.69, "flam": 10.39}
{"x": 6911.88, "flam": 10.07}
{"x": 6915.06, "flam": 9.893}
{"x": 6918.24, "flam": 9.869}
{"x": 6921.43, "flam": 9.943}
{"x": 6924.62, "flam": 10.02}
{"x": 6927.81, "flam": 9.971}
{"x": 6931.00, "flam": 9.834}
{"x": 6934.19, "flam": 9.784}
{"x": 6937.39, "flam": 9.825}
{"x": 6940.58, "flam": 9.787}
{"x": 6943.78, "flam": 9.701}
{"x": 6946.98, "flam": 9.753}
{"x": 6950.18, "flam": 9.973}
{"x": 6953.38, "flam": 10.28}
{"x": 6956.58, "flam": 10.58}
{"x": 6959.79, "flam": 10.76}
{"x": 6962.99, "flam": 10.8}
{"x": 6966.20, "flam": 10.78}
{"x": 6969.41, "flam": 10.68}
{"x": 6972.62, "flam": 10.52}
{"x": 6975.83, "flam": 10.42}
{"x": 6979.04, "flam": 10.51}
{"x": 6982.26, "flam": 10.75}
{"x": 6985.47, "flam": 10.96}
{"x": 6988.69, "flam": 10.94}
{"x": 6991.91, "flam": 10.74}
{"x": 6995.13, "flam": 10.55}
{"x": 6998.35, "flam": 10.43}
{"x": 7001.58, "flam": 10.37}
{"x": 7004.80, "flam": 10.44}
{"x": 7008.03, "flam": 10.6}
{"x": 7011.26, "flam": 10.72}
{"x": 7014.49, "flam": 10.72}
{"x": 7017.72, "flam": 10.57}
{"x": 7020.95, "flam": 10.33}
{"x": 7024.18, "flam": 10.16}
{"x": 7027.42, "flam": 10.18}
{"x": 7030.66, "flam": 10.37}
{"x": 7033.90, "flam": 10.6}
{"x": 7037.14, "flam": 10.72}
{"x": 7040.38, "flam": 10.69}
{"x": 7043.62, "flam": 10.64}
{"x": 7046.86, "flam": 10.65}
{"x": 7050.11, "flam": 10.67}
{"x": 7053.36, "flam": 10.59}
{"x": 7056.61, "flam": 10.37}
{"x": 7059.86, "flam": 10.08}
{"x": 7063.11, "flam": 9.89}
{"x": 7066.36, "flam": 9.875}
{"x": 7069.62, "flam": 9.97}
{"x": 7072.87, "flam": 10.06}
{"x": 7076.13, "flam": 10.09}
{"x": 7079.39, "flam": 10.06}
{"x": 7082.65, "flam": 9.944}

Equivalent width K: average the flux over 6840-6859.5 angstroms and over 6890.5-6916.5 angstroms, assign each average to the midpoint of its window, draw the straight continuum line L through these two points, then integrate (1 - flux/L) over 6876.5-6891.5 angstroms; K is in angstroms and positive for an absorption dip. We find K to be -0.5 angstroms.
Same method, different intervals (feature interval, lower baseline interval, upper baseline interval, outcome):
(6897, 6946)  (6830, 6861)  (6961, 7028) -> 2.4 angstroms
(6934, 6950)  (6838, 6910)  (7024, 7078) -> 1.2 angstroms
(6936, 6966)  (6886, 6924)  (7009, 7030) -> 0.8 angstroms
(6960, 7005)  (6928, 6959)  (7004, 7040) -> -1.8 angstroms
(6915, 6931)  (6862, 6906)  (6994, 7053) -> 1.2 angstroms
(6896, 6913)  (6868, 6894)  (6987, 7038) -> 0.2 angstroms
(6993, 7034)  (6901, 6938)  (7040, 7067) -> -0.6 angstroms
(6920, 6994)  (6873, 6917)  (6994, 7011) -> 1.8 angstroms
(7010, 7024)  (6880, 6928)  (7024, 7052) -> 0.0 angstroms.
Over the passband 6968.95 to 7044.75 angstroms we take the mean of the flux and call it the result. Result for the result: 10.6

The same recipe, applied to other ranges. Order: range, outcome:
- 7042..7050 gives 10.7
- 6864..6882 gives 10.7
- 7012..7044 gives 10.5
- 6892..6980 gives 10.3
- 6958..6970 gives 10.8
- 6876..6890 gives 10.9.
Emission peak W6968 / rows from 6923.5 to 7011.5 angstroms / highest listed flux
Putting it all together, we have 10.96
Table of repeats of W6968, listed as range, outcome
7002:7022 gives 10.72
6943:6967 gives 10.8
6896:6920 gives 10.88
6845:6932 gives 11.09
